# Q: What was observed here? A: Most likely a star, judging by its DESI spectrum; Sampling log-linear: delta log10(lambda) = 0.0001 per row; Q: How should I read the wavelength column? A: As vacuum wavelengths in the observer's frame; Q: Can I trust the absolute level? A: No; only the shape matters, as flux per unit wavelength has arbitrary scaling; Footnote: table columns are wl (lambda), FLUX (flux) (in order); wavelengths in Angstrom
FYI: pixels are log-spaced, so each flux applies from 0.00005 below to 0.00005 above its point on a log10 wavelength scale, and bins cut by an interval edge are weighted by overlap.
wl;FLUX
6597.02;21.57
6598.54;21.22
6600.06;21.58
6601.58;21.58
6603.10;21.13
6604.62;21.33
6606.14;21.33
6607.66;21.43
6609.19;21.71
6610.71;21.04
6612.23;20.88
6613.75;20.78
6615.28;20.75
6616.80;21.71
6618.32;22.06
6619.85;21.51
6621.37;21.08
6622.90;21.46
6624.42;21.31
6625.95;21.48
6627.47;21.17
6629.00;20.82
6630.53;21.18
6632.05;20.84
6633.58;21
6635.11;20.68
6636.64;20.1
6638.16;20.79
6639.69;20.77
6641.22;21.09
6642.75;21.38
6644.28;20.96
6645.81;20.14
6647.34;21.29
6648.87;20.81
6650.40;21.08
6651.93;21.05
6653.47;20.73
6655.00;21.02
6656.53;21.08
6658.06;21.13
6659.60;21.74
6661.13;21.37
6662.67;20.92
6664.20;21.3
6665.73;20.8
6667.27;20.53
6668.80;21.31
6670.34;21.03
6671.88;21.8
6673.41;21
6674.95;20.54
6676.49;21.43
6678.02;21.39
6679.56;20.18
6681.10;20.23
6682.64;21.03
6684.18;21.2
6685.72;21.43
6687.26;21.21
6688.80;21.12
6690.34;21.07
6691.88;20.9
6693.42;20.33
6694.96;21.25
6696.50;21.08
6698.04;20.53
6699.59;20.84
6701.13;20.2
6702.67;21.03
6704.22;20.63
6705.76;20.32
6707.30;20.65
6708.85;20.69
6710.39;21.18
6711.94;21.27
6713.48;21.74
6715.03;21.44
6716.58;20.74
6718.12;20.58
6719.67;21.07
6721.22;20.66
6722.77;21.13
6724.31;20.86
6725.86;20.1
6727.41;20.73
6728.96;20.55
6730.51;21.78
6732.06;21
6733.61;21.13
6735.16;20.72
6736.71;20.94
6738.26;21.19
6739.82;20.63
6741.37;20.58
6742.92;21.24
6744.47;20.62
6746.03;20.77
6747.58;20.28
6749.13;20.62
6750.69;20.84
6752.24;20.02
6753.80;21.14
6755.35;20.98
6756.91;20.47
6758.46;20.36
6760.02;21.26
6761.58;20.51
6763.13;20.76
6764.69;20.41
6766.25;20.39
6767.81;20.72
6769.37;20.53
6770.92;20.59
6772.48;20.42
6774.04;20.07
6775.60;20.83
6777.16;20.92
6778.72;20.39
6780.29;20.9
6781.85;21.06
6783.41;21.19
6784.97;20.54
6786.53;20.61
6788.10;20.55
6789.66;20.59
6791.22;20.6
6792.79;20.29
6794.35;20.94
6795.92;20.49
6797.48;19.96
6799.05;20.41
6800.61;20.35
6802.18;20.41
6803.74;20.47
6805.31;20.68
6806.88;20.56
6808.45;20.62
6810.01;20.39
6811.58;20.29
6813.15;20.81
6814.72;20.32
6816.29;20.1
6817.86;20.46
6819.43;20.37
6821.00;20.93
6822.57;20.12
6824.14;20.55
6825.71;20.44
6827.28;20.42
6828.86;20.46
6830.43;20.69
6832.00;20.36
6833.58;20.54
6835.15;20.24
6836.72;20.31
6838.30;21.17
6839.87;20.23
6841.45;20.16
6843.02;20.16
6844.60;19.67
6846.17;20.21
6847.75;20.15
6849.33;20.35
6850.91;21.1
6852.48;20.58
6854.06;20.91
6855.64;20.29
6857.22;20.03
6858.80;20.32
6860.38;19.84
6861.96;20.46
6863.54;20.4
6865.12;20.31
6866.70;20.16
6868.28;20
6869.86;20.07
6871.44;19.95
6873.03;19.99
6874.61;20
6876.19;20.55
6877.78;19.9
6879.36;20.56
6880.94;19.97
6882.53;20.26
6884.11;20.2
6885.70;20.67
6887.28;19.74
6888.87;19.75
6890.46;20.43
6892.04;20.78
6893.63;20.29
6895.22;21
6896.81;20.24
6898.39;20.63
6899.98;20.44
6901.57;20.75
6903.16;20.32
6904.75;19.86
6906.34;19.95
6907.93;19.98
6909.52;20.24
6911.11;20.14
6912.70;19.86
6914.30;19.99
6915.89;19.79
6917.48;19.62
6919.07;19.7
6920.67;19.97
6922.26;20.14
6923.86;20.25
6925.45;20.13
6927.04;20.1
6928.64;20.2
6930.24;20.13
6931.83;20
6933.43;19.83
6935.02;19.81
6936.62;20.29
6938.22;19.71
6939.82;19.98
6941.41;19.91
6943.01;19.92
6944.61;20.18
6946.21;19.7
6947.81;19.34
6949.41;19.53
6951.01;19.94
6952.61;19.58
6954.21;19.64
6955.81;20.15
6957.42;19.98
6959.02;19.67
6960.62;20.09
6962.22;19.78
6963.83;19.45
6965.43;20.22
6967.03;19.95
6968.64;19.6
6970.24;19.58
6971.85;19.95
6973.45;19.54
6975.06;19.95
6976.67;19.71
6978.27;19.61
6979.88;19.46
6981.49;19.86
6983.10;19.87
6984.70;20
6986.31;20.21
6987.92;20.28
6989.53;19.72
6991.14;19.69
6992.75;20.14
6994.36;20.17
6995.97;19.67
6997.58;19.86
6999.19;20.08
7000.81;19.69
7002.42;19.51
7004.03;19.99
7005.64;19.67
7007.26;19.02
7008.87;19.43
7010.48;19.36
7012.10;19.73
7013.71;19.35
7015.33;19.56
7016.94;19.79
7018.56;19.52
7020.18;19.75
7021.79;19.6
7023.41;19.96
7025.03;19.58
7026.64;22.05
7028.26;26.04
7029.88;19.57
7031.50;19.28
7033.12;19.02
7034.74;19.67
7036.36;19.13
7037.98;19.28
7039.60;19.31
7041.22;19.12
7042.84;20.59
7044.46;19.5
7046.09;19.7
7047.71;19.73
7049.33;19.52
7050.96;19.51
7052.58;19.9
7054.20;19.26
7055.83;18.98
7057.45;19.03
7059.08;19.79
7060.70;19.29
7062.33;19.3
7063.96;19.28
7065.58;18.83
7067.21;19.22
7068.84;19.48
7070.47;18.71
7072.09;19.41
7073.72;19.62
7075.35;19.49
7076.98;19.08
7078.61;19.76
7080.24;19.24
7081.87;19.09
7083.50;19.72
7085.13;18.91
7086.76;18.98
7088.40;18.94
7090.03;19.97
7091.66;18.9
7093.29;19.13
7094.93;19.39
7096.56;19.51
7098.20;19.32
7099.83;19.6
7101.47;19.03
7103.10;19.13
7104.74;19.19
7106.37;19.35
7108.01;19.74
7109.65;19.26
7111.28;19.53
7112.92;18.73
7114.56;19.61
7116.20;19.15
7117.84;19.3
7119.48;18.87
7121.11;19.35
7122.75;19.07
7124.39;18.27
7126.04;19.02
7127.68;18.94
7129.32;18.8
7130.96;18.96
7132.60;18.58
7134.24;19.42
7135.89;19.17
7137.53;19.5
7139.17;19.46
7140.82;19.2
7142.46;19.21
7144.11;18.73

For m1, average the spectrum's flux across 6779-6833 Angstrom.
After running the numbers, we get 20.5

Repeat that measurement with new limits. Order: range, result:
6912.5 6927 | 20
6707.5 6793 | 20.8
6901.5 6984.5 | 19.9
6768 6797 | 20.6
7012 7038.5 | 20.1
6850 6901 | 20.3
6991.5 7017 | 19.7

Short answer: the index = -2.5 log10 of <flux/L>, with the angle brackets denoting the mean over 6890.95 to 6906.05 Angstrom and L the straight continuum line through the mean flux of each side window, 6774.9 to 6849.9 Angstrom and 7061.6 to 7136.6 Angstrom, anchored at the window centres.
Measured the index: -0.02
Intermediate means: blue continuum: 20.5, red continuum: 19.2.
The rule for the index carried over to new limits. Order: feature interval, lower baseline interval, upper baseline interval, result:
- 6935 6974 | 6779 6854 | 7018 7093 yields 0.01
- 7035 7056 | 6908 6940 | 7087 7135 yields 0.00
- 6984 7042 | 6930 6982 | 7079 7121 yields -0.02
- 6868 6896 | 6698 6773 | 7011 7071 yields 0.00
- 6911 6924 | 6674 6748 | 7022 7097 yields 0.01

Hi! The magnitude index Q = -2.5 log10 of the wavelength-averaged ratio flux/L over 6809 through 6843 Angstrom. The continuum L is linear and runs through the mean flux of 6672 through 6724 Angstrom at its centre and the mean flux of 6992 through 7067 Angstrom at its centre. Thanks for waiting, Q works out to 0.00 mag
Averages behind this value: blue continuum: 20.9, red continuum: 19.7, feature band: 20.4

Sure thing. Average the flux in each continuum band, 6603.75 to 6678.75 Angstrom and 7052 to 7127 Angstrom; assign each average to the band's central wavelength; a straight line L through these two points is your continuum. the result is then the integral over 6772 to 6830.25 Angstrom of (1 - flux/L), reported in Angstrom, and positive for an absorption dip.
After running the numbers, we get -0.2 Angstrom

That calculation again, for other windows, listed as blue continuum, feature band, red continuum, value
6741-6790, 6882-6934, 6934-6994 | -0.2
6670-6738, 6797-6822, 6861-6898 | 0.1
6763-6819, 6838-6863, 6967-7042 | 0.0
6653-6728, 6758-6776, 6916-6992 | 0.1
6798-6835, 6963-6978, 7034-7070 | 0.0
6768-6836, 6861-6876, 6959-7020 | 0.1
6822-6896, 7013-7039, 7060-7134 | -0.7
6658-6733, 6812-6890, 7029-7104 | -0.1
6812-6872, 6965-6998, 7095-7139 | -0.2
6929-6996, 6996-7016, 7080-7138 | 0.1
